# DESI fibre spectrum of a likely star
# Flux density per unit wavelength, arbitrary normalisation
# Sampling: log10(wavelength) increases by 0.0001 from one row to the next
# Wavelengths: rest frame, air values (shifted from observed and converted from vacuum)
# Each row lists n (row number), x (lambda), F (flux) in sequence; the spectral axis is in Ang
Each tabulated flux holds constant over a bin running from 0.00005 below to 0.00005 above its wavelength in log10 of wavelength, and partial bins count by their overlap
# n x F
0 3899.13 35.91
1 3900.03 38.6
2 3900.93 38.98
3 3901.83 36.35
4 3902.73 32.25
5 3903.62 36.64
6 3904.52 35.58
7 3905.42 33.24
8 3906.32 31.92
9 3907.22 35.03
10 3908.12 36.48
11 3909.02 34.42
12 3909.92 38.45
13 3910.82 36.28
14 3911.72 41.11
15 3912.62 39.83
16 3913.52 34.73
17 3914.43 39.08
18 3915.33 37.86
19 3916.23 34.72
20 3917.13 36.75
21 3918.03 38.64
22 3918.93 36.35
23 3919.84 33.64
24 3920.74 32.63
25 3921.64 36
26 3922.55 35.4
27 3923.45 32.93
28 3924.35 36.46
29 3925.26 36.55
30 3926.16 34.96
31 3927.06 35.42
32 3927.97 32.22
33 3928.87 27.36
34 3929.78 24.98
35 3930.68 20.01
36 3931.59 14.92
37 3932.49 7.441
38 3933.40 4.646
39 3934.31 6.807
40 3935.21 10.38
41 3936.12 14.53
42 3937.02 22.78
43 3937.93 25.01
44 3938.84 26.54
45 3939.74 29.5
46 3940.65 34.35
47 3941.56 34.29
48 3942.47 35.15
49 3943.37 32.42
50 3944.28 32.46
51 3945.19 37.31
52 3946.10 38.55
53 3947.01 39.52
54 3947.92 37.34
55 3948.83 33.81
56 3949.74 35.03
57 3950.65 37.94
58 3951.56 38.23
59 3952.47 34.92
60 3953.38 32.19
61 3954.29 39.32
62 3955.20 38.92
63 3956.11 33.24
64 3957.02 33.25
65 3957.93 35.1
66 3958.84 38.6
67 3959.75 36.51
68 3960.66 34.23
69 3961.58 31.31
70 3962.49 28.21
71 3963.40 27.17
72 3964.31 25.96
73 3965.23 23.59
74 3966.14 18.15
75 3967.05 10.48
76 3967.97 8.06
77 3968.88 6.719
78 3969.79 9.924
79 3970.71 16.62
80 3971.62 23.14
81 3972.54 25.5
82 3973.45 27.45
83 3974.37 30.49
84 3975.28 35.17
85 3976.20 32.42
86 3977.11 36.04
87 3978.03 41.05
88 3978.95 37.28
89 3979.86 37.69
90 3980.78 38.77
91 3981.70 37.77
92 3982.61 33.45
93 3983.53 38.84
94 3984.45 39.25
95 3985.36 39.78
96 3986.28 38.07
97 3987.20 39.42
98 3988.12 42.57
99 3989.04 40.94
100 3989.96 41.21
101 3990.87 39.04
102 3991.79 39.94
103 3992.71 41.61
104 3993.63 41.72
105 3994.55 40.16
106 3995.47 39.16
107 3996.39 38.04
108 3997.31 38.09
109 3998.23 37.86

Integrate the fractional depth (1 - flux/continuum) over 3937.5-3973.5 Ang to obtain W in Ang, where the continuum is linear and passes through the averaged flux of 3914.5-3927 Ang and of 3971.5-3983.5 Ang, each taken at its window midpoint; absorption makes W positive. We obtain 5.3 Ang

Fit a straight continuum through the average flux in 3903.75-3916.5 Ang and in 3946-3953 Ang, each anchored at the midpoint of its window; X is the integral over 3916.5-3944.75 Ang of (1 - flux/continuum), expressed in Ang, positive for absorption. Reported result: 6.7 Ang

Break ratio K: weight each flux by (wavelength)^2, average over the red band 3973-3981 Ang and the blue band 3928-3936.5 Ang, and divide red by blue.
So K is 2.32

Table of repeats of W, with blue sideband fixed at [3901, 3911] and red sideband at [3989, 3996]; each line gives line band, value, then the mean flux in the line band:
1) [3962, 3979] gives 6.5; 24.1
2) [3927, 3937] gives 5.2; 17.6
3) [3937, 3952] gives 1.5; 33.8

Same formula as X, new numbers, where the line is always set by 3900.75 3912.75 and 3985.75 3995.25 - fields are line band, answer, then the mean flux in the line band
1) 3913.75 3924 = 0.2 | 35.8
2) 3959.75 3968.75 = 3.7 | 23.1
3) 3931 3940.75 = 5.3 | 17.3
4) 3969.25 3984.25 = 3.2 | 31.3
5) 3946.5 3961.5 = 1.0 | 36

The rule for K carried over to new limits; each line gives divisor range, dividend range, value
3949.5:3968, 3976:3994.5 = 1.28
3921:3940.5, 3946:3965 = 1.41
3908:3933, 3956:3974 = 0.76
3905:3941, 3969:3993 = 1.18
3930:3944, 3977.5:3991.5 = 1.86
